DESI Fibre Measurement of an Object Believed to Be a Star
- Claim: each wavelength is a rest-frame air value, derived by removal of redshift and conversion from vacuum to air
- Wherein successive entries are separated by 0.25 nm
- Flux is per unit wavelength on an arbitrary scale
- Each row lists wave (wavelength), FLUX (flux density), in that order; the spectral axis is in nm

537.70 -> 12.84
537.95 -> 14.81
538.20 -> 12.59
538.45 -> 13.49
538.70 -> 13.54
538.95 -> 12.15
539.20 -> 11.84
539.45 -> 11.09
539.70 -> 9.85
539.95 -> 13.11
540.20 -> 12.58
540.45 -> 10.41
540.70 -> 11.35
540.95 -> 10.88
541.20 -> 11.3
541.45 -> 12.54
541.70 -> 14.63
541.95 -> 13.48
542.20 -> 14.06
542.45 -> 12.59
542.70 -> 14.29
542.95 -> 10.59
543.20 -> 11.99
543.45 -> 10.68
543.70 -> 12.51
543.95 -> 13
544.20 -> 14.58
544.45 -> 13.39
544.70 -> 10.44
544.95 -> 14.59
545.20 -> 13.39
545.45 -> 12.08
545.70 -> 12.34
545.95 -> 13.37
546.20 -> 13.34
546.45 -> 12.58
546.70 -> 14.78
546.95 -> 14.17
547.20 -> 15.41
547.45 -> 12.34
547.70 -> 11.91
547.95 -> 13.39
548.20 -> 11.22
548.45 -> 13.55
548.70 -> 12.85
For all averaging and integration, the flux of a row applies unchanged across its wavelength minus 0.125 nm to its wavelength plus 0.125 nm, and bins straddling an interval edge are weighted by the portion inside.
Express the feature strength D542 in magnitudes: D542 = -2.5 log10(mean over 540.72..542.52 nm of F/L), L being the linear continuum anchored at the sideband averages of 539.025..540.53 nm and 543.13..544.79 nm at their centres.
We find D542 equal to -0.07 mag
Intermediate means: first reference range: 11.5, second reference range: 12.4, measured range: 12.7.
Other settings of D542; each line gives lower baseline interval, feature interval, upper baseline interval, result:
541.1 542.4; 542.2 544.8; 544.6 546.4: 0.04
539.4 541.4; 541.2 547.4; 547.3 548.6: -0.09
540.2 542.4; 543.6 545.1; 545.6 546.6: -0.03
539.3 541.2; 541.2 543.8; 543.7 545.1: -0.03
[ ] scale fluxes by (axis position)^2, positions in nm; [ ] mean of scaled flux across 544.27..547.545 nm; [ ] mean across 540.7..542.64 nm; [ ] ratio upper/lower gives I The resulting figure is 1.06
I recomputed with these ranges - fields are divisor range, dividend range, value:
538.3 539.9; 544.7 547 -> 1.12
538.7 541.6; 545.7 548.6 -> 1.16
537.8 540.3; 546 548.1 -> 1.11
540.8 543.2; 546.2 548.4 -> 1.07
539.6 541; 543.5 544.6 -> 1.17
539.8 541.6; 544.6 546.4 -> 1.11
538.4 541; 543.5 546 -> 1.11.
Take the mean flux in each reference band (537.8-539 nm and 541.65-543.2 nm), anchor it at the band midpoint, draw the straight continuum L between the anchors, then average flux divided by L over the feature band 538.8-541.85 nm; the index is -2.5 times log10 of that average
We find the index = 0.12 mag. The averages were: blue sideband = 13.4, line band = 11.8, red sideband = 13.1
